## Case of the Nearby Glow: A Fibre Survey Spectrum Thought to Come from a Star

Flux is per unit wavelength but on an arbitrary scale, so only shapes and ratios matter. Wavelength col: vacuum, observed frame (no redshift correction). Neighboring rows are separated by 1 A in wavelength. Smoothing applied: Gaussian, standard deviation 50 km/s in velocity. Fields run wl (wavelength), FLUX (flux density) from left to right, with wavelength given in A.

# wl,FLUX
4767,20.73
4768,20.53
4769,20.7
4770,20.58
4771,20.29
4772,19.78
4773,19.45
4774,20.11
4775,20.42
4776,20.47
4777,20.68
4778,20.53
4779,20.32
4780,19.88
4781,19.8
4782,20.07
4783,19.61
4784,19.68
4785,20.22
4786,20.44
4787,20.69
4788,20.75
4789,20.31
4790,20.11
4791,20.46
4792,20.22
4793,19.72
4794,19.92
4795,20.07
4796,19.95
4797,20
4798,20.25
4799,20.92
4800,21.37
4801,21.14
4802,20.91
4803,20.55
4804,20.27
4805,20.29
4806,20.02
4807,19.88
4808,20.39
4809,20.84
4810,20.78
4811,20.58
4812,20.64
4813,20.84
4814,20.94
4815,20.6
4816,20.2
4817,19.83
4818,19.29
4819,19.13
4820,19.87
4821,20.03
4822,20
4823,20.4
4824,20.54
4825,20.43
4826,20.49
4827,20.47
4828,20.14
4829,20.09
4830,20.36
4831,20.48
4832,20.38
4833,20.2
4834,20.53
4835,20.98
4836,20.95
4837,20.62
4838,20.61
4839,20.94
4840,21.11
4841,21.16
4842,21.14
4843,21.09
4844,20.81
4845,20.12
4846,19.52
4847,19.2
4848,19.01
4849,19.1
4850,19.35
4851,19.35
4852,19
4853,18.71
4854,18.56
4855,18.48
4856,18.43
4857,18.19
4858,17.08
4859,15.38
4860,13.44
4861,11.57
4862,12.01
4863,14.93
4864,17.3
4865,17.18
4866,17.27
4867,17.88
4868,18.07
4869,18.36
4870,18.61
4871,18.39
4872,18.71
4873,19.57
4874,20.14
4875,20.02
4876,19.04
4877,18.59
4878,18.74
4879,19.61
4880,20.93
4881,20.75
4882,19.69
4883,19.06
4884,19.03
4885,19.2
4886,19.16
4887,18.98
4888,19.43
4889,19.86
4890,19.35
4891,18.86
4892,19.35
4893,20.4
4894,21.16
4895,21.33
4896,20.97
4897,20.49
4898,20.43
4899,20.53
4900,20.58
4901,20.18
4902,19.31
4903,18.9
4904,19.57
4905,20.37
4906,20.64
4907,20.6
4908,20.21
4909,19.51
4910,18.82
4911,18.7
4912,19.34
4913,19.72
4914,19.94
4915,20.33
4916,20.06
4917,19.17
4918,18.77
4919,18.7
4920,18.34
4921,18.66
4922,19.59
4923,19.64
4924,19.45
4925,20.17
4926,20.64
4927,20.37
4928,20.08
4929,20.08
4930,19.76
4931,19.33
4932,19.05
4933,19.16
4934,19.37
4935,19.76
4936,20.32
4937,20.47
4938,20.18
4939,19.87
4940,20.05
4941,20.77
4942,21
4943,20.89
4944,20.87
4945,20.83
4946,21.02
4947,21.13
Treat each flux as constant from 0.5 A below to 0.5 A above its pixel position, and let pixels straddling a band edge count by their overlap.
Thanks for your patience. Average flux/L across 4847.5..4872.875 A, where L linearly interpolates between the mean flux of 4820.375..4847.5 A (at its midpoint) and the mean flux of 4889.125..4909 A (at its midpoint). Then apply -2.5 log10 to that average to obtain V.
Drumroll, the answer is 0.17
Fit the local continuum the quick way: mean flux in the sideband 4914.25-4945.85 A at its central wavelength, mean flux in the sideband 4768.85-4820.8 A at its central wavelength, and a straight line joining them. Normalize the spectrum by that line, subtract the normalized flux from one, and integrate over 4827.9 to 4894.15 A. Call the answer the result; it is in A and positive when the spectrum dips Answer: 3.5 A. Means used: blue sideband 20.3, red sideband 19.9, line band 19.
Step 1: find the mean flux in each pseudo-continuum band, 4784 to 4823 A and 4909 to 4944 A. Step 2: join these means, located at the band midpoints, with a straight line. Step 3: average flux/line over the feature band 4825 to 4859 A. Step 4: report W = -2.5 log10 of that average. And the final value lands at 0.02 mag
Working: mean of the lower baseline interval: 20.3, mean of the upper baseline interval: 19.7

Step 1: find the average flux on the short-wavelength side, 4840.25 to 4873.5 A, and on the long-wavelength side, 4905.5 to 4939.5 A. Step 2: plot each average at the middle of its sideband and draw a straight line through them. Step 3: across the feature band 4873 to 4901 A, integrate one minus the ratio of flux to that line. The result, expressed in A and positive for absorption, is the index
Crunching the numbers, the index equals -1.5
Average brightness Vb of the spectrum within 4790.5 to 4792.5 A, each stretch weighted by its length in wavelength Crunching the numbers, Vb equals 20.3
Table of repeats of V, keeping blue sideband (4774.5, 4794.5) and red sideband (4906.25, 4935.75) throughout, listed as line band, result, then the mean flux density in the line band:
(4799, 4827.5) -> -0.02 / 20.4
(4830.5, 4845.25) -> -0.04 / 20.8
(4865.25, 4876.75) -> 0.06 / 18.7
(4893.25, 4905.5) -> -0.03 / 20.3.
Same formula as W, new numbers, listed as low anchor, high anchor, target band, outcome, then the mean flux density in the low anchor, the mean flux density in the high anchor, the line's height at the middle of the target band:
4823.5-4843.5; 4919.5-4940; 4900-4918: 0.01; 20.6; 19.7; 19.9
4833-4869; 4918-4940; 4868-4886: -0.02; 18.6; 19.7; 18.9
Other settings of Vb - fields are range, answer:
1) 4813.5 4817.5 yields 20.4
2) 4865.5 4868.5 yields 17.7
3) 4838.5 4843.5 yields 21.1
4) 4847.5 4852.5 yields 19.2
